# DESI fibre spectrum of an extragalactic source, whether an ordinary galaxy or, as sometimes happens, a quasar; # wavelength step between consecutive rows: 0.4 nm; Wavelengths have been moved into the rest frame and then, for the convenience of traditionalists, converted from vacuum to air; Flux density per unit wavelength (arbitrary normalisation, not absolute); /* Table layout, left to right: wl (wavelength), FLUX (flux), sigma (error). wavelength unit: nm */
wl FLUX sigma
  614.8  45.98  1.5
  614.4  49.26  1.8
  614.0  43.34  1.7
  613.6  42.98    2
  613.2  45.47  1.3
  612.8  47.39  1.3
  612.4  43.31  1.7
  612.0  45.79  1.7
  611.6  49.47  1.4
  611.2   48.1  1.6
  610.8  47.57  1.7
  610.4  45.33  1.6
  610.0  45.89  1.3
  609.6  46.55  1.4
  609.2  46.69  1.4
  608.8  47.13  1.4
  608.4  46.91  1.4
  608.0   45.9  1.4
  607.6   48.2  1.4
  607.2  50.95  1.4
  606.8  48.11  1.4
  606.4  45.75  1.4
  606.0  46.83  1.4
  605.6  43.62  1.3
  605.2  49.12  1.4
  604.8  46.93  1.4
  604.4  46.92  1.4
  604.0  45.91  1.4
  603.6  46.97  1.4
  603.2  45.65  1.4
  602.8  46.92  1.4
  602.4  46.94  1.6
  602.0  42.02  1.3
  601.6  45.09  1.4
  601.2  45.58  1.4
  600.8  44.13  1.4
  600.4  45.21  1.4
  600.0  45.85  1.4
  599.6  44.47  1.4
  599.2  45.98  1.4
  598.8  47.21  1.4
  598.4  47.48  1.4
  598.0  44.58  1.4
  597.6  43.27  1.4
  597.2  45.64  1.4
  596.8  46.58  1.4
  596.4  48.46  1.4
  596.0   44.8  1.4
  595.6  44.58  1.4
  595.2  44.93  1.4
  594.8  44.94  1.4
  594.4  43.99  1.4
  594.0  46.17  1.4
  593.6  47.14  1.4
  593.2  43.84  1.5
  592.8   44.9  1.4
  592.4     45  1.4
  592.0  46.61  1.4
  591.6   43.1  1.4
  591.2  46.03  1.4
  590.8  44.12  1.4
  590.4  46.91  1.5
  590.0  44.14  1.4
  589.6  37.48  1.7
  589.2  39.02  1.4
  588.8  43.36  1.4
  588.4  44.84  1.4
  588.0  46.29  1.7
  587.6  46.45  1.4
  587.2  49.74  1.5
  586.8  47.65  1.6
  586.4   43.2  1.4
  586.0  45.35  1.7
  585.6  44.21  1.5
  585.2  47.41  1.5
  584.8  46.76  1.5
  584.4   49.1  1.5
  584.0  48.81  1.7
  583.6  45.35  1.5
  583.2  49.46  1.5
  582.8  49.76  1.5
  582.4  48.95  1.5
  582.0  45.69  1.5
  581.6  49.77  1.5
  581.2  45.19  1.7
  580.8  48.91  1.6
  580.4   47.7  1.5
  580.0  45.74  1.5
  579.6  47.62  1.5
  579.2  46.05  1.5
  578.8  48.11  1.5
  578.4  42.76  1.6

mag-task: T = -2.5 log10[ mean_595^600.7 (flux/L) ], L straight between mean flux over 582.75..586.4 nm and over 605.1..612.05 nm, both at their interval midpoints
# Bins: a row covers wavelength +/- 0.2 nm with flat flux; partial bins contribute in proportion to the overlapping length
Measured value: 0.03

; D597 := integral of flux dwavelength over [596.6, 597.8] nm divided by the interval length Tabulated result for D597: 45.2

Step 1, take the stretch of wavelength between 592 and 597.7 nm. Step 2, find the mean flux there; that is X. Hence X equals 45.4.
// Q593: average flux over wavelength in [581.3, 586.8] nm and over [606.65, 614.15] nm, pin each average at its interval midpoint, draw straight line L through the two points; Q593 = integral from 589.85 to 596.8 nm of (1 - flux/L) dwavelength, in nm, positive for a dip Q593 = 0.25 nm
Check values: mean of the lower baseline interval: 47.2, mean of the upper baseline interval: 46.6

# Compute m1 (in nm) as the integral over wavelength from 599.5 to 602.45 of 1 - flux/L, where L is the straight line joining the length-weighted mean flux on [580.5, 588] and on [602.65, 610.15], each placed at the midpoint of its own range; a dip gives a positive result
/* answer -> 0.14 nm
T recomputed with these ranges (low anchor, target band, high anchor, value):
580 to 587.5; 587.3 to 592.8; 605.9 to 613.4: 0.07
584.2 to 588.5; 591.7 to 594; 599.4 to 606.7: 0.02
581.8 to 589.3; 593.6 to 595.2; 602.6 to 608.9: 0.03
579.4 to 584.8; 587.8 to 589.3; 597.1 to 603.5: 0.08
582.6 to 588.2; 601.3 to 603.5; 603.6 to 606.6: 0.03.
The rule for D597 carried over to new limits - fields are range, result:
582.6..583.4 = 49.6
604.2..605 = 46.9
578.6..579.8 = 47.3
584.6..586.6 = 45.4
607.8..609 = 46.6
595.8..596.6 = 46.6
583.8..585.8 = 47.3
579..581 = 47.2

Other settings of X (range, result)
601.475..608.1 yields 46.6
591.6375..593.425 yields 44.9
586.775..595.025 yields 44.8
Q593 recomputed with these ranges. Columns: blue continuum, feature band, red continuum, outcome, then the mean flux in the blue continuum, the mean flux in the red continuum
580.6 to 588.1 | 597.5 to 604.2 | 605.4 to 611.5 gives 0.22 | 47.3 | 46.9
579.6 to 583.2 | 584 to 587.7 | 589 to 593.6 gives -0.06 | 47.8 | 43.9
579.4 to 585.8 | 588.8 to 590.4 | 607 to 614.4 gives 0.20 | 47.5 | 46.6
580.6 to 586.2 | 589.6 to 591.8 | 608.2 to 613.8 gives 0.14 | 47.5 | 46.3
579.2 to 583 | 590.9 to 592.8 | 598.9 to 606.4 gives 0.07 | 47.6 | 45.8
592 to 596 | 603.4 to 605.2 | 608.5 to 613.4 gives -0.04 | 45.1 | 46.6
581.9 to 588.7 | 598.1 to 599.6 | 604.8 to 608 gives 0.03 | 47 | 47.4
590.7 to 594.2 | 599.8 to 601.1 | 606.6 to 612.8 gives 0.03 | 45.2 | 47.1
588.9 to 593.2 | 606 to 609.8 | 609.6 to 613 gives -0.10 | 43.7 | 46.6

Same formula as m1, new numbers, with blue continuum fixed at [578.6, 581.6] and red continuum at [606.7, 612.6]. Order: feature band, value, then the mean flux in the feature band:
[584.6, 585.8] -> 0.03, 46.1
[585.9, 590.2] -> 0.26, 44.3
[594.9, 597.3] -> 0.07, 45.8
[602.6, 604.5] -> 0.03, 46.5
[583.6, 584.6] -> -0.02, 48.2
